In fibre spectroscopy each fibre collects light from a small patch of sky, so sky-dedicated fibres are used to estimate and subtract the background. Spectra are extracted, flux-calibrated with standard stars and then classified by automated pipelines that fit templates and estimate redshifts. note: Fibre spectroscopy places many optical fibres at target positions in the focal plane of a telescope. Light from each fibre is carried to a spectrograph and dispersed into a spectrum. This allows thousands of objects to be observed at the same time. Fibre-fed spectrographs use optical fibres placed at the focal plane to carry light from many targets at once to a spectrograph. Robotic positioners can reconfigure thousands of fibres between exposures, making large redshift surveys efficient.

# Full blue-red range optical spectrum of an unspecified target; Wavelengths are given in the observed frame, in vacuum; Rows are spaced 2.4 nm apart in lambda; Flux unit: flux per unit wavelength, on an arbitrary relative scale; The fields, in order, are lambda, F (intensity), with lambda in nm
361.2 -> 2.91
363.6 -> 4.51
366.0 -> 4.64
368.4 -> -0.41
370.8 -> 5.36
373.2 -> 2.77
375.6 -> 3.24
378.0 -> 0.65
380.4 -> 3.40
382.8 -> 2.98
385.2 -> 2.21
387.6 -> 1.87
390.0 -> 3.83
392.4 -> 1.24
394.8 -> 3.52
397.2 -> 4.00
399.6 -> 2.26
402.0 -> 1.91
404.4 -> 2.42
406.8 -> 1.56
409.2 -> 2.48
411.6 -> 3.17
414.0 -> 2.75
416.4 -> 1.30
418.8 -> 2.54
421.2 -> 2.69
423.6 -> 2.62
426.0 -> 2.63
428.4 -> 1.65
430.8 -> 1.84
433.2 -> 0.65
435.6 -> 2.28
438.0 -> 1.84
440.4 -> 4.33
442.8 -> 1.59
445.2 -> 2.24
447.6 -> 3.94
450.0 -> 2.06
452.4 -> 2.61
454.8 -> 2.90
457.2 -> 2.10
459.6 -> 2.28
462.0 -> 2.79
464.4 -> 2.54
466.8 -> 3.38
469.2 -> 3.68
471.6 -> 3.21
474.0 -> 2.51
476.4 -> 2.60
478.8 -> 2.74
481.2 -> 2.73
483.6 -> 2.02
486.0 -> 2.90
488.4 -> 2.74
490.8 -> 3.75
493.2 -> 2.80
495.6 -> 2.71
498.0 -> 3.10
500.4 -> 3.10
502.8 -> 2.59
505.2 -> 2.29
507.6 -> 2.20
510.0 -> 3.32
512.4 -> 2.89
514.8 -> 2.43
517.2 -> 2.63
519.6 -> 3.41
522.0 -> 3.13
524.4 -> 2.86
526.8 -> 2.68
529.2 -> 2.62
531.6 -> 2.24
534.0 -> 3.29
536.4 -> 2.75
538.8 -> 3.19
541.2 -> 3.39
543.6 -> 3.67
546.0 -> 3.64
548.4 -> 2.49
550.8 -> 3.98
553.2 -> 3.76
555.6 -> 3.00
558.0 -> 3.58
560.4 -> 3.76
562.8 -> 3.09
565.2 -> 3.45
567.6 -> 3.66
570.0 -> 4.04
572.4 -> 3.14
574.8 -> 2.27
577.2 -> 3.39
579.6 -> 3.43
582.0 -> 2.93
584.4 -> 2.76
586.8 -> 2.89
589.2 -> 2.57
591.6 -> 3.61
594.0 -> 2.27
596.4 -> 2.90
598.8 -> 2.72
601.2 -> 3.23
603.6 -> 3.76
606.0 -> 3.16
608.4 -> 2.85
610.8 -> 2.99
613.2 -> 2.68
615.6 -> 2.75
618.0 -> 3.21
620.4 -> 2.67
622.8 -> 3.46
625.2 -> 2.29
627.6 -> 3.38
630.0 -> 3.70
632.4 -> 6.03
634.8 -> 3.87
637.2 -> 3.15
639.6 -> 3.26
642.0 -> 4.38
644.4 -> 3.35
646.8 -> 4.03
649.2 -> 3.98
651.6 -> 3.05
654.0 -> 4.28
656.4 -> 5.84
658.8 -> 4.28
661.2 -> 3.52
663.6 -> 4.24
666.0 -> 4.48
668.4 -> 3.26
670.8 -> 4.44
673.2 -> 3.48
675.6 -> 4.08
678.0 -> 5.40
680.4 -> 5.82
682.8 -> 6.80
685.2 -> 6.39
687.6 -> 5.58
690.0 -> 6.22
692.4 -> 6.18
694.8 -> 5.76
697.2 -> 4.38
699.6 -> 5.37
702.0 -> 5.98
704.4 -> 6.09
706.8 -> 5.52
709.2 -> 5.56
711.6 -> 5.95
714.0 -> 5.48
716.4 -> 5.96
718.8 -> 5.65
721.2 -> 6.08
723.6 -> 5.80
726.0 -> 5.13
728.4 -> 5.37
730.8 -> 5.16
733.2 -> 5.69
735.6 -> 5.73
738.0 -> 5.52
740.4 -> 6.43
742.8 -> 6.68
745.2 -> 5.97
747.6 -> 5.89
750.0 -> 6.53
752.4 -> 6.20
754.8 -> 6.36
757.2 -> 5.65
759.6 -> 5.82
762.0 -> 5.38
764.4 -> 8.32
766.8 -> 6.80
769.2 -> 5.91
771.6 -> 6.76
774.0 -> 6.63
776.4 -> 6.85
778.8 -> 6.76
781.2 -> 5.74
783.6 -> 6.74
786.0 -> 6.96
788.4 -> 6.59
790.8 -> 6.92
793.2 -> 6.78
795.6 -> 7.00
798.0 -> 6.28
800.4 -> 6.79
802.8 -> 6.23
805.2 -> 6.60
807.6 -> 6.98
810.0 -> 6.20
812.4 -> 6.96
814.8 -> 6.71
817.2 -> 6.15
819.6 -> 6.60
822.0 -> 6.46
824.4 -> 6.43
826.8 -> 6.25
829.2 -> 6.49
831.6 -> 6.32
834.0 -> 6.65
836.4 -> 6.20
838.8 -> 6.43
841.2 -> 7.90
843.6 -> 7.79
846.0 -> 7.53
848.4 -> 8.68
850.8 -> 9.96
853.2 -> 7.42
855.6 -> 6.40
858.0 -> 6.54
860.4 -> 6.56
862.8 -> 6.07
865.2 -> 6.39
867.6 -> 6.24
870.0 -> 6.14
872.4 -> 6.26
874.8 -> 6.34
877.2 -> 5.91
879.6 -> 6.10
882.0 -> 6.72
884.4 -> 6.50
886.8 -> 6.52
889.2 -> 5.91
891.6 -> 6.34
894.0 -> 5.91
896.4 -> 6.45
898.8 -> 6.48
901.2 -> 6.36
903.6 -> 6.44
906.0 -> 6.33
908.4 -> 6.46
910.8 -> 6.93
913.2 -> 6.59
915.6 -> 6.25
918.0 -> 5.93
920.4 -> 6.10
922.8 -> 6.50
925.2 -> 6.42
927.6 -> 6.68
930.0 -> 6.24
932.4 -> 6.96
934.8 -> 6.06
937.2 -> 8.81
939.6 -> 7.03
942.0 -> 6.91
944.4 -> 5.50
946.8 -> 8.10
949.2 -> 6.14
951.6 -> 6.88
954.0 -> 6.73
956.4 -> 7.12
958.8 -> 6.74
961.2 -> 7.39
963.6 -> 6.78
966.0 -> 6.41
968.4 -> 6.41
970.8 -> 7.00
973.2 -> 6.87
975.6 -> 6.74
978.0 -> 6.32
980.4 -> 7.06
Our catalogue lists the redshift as 0.70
